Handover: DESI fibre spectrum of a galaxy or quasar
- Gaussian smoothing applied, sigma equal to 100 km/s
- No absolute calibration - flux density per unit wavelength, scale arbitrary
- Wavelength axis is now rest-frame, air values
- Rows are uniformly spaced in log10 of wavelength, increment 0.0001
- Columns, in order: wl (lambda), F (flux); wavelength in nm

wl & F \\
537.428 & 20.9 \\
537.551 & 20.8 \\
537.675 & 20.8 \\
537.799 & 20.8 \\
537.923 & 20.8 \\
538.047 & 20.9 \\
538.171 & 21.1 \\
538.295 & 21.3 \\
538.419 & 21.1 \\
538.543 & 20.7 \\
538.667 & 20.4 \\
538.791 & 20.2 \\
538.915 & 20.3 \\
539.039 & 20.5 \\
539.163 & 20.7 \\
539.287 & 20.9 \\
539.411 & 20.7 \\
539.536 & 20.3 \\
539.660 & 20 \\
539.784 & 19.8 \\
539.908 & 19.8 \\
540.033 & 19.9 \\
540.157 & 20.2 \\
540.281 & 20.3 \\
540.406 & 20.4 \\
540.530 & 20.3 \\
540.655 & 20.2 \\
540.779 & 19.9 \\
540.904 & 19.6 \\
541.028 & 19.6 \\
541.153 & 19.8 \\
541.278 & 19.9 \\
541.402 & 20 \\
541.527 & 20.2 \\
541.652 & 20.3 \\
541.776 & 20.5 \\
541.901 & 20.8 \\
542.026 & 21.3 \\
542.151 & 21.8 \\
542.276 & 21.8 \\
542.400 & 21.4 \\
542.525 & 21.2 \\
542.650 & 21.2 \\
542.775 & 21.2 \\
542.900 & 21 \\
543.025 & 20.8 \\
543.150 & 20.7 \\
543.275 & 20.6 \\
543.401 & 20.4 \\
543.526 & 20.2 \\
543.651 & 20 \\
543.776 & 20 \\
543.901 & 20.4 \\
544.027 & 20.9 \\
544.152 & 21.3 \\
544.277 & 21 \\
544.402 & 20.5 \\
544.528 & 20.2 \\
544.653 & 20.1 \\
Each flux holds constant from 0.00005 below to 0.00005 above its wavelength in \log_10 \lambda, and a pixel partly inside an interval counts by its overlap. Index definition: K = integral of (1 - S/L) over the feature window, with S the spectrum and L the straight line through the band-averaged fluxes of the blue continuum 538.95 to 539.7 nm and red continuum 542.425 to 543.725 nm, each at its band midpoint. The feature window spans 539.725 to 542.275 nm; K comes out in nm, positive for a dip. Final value 0.04 nm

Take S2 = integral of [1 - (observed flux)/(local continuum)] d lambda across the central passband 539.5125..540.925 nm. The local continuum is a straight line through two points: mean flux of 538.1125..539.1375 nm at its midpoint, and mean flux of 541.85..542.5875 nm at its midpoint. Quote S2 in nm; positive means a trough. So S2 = 0.06 nm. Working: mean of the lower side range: 20.7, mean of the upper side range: 21.4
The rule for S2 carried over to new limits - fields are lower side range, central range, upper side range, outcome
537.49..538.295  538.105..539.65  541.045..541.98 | 0.00 nm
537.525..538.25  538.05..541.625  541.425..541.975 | 0.06 nm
